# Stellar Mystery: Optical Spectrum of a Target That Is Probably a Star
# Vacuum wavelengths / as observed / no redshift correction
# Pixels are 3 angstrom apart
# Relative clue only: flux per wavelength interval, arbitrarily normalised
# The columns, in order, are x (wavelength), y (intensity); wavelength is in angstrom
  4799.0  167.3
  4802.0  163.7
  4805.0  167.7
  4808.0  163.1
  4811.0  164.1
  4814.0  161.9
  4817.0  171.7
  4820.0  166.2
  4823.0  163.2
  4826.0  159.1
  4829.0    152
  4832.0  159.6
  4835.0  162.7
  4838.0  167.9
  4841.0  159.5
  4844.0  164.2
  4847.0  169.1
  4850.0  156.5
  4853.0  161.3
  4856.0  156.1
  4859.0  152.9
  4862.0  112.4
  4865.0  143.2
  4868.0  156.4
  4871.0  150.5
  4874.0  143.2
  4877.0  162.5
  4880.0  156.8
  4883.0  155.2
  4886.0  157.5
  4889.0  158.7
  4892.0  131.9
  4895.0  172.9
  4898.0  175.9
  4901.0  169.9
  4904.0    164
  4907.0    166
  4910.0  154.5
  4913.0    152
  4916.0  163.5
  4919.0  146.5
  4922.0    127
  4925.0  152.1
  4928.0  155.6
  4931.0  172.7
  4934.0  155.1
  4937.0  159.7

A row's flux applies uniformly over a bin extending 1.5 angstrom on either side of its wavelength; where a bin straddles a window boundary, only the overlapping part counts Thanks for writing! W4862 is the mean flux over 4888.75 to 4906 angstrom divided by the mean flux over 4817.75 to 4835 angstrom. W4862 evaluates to 1.0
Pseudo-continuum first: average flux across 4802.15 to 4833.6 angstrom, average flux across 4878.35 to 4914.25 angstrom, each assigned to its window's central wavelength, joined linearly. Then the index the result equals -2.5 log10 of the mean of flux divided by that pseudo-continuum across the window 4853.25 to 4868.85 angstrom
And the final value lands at 0.11 mag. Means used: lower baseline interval 163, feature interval 145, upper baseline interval 160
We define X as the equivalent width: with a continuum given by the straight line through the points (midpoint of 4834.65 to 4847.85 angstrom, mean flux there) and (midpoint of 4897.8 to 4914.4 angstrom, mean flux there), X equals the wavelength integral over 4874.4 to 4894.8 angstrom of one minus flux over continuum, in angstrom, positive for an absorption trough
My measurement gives 1.1 angstrom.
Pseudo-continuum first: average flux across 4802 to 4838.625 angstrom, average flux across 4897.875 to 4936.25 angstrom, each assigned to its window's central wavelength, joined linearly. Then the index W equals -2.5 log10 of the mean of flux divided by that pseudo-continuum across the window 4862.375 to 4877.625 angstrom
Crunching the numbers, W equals 0.09 mag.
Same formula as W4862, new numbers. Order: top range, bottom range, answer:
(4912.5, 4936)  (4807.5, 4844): 0.94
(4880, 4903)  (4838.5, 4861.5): 1.01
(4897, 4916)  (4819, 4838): 1.02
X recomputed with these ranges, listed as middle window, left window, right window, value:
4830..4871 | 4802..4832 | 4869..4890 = 0.89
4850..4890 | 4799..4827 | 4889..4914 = 2.69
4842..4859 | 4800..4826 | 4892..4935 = 0.19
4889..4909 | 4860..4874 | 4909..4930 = -2.16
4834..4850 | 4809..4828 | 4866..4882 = -0.44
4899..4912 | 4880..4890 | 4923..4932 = -0.52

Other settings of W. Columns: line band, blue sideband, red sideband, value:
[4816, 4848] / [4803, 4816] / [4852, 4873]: -0.04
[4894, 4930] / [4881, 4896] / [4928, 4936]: 0.00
